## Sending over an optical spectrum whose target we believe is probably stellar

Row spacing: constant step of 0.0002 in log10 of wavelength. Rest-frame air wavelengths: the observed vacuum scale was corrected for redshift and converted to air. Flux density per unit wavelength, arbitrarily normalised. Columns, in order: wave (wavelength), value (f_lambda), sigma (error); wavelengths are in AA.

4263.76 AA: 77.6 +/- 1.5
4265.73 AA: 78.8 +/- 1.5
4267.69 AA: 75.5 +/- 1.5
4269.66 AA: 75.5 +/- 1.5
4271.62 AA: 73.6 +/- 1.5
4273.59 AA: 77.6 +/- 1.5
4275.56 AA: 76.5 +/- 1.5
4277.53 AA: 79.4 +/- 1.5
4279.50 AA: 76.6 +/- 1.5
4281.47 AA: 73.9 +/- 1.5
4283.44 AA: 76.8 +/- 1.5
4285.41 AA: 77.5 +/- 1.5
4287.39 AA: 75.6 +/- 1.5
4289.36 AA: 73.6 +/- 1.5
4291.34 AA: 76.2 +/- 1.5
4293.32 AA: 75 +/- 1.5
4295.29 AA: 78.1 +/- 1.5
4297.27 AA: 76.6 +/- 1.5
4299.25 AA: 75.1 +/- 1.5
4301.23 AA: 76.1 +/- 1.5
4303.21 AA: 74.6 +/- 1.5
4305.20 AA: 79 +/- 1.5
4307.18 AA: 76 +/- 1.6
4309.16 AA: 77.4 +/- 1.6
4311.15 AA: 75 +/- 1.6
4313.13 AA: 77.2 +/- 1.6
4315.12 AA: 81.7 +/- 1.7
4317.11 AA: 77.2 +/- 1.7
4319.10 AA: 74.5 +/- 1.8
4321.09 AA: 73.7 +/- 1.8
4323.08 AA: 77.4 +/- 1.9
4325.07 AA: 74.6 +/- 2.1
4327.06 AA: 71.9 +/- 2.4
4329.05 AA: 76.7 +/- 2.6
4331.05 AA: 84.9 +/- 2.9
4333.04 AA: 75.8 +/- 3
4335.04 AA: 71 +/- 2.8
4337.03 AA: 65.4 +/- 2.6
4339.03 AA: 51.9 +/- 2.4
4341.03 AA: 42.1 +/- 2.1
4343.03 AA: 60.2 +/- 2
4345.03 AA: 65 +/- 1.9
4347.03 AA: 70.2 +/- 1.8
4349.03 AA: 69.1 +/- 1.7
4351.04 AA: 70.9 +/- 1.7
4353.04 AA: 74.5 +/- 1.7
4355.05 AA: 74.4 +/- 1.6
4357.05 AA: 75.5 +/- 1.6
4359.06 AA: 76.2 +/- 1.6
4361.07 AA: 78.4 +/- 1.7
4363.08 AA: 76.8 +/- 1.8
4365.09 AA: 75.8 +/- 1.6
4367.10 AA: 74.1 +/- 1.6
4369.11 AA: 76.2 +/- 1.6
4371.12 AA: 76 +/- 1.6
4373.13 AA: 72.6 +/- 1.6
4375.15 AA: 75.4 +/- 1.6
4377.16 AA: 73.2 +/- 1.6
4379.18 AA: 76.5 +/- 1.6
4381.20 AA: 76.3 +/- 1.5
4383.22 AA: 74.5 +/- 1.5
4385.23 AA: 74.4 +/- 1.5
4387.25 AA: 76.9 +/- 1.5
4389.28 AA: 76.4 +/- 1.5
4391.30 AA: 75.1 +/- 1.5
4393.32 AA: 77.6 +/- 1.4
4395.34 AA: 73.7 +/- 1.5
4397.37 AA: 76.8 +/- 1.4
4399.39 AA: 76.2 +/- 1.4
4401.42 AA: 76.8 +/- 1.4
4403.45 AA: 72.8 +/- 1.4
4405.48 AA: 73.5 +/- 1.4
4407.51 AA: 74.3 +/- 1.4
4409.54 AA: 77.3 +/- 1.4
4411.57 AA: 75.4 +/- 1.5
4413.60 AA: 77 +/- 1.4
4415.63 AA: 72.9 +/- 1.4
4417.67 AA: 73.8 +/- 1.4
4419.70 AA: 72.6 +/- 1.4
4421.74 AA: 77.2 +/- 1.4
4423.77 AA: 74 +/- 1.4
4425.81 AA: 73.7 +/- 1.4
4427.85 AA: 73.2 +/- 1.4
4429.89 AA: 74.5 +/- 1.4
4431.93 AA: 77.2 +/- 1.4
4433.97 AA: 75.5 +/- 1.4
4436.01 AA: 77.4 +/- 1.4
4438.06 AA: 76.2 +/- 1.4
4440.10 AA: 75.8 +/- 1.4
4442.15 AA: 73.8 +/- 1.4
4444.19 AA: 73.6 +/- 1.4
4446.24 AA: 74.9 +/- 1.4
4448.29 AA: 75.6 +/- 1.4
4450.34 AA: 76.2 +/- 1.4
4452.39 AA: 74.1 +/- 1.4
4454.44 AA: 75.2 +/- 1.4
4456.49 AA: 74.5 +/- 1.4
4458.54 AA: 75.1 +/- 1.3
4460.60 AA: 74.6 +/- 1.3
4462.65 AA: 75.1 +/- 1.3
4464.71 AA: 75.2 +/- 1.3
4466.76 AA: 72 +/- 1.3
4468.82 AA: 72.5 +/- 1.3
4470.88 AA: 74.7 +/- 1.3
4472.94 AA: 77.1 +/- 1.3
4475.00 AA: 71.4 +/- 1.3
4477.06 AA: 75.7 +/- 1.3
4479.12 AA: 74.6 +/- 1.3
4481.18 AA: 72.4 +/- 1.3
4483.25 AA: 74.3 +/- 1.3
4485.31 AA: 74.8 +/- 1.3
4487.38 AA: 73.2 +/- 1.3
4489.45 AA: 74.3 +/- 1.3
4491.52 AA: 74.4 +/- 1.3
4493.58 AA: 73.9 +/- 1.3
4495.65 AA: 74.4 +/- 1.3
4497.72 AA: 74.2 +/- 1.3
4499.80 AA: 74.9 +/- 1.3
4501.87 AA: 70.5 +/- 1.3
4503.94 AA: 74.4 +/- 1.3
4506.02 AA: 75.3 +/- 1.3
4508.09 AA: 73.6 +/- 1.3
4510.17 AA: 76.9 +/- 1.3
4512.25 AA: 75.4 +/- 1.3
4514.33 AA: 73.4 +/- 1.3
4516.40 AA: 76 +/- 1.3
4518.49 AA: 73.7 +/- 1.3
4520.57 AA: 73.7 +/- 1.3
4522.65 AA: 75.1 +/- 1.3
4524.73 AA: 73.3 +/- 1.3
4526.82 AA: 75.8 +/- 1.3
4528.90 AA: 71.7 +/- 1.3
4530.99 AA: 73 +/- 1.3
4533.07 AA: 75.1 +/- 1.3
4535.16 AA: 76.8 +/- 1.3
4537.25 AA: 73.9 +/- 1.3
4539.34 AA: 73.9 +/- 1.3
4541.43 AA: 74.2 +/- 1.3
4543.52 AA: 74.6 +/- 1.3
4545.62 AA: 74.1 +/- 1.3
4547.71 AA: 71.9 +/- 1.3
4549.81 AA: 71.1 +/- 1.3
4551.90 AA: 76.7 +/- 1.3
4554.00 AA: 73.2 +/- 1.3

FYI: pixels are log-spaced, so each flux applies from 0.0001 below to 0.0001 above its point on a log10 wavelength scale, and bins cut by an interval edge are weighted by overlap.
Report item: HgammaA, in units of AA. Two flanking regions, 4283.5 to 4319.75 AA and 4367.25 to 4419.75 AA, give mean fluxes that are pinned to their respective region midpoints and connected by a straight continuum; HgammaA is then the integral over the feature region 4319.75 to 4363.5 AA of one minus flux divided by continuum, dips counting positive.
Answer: 3.0 AA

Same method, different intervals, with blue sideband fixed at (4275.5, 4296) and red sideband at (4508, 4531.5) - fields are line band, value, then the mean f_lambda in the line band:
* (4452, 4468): 0.1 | 74.5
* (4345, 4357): 0.7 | 71.5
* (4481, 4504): 0.2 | 73.8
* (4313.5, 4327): 0.0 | 76.2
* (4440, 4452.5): 0.0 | 74.8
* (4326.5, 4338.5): 0.4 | 73.5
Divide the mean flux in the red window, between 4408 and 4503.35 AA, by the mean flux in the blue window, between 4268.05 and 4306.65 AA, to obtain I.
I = 0.98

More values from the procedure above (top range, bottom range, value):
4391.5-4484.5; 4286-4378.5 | 1.02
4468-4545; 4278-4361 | 1.01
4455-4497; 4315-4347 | 1.06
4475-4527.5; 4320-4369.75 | 1.04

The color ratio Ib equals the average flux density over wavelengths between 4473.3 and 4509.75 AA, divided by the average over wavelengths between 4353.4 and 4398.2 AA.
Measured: 0.98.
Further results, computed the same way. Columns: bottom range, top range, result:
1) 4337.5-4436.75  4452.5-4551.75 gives 1.01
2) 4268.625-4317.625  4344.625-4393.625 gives 0.98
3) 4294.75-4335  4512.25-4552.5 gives 0.97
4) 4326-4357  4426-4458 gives 1.10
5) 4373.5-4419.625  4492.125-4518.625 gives 0.99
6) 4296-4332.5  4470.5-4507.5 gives 0.97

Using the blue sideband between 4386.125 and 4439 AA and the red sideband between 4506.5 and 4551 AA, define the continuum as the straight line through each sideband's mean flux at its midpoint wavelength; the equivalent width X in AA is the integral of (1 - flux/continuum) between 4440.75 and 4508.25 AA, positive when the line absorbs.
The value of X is 0.4 AA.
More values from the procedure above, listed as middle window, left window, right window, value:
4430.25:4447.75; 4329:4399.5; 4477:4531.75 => -0.5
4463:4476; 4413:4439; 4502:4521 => 0.1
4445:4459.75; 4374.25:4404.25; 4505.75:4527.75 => 0.0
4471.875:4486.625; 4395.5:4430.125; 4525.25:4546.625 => 0.0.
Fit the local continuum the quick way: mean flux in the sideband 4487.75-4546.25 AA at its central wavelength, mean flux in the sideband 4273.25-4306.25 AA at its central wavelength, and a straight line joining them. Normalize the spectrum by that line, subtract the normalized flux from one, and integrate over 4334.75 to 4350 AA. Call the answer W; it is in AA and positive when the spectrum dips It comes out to 2.90 AA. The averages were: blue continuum 76.3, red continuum 74.3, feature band 61.5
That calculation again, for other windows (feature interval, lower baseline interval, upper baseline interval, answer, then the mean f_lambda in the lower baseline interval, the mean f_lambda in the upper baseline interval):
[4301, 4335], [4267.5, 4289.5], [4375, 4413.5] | -0.3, 76.1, 75.5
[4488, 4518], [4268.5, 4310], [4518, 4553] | 0.0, 76.2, 74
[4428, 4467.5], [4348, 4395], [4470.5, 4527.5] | -0.2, 75.1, 74.3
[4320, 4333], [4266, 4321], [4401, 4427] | -0.1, 76.4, 74.7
